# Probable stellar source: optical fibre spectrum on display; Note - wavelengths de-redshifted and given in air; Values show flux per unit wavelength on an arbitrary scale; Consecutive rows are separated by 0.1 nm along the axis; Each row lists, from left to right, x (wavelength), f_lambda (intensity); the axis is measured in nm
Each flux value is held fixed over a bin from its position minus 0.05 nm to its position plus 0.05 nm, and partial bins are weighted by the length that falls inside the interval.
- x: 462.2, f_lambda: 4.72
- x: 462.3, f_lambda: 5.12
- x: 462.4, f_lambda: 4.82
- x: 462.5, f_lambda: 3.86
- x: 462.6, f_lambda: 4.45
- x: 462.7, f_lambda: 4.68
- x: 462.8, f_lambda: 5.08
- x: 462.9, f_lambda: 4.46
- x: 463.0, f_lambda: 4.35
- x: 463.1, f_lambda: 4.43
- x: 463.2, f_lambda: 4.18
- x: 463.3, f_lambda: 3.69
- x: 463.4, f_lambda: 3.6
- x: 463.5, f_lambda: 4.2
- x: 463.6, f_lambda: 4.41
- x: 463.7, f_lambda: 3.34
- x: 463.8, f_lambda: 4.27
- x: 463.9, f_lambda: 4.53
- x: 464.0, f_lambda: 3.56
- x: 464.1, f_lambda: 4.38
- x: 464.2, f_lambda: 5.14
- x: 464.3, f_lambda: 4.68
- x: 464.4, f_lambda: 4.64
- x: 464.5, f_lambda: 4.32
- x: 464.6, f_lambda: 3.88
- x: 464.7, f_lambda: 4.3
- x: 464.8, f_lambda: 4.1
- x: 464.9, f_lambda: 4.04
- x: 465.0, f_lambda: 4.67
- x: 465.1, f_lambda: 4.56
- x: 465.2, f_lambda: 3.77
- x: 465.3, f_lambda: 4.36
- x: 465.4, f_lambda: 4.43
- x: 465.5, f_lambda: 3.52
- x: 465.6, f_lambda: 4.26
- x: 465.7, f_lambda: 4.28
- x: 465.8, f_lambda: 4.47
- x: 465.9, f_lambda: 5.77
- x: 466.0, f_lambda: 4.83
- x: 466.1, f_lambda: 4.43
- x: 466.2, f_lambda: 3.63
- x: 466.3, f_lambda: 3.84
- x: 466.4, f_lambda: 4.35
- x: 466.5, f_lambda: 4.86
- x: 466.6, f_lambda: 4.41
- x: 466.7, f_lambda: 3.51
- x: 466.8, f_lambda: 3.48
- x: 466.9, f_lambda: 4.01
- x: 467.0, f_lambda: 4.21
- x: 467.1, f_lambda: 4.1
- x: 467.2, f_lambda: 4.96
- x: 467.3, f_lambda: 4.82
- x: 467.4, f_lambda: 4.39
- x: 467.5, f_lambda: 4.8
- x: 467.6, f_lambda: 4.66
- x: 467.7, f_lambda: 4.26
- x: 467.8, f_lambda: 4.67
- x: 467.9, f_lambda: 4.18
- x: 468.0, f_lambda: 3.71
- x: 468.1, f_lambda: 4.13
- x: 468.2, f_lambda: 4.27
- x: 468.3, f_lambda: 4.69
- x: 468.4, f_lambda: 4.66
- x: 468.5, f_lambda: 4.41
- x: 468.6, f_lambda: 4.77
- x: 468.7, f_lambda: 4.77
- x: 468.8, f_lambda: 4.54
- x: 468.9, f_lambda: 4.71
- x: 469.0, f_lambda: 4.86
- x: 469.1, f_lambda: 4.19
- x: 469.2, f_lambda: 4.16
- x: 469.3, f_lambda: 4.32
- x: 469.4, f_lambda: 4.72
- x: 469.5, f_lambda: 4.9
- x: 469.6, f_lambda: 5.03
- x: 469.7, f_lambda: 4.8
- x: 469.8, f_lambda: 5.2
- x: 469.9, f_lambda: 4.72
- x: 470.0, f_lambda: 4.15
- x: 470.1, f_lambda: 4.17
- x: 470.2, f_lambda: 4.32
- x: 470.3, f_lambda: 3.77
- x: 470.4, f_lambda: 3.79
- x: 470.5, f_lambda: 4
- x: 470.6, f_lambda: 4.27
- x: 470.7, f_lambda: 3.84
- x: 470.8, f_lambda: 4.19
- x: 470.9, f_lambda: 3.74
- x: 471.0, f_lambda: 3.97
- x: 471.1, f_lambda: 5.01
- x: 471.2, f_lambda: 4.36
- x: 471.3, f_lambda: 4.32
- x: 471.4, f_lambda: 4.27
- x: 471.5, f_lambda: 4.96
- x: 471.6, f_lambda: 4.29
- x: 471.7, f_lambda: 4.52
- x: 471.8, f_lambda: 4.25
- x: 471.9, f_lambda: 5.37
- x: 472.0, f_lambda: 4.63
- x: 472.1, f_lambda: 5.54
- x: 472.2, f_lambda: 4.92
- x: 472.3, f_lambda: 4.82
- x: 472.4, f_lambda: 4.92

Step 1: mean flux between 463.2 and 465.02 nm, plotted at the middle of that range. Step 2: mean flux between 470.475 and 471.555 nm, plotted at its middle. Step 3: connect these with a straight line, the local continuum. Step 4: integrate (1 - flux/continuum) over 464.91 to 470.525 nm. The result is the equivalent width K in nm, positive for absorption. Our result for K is -0.210 nm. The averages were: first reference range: 4.2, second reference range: 4.27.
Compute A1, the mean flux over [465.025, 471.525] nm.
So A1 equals 4.38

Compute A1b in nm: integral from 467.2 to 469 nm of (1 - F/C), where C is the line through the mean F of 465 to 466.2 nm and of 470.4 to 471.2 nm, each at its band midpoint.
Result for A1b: -0.10 nm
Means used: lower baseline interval 4.4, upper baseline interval 4.14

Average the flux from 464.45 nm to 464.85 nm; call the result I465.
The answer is 4.15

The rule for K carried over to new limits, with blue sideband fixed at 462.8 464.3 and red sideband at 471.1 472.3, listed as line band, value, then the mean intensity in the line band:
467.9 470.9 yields 0.11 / 4.4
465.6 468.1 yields 0.04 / 4.35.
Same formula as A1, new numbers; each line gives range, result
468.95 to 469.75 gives 4.62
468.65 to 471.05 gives 4.38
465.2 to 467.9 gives 4.34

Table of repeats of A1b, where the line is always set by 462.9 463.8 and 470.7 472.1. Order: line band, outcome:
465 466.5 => -0.06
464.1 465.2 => -0.07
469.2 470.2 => -0.06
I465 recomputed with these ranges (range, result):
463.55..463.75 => 3.88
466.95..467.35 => 4.52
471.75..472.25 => 4.94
